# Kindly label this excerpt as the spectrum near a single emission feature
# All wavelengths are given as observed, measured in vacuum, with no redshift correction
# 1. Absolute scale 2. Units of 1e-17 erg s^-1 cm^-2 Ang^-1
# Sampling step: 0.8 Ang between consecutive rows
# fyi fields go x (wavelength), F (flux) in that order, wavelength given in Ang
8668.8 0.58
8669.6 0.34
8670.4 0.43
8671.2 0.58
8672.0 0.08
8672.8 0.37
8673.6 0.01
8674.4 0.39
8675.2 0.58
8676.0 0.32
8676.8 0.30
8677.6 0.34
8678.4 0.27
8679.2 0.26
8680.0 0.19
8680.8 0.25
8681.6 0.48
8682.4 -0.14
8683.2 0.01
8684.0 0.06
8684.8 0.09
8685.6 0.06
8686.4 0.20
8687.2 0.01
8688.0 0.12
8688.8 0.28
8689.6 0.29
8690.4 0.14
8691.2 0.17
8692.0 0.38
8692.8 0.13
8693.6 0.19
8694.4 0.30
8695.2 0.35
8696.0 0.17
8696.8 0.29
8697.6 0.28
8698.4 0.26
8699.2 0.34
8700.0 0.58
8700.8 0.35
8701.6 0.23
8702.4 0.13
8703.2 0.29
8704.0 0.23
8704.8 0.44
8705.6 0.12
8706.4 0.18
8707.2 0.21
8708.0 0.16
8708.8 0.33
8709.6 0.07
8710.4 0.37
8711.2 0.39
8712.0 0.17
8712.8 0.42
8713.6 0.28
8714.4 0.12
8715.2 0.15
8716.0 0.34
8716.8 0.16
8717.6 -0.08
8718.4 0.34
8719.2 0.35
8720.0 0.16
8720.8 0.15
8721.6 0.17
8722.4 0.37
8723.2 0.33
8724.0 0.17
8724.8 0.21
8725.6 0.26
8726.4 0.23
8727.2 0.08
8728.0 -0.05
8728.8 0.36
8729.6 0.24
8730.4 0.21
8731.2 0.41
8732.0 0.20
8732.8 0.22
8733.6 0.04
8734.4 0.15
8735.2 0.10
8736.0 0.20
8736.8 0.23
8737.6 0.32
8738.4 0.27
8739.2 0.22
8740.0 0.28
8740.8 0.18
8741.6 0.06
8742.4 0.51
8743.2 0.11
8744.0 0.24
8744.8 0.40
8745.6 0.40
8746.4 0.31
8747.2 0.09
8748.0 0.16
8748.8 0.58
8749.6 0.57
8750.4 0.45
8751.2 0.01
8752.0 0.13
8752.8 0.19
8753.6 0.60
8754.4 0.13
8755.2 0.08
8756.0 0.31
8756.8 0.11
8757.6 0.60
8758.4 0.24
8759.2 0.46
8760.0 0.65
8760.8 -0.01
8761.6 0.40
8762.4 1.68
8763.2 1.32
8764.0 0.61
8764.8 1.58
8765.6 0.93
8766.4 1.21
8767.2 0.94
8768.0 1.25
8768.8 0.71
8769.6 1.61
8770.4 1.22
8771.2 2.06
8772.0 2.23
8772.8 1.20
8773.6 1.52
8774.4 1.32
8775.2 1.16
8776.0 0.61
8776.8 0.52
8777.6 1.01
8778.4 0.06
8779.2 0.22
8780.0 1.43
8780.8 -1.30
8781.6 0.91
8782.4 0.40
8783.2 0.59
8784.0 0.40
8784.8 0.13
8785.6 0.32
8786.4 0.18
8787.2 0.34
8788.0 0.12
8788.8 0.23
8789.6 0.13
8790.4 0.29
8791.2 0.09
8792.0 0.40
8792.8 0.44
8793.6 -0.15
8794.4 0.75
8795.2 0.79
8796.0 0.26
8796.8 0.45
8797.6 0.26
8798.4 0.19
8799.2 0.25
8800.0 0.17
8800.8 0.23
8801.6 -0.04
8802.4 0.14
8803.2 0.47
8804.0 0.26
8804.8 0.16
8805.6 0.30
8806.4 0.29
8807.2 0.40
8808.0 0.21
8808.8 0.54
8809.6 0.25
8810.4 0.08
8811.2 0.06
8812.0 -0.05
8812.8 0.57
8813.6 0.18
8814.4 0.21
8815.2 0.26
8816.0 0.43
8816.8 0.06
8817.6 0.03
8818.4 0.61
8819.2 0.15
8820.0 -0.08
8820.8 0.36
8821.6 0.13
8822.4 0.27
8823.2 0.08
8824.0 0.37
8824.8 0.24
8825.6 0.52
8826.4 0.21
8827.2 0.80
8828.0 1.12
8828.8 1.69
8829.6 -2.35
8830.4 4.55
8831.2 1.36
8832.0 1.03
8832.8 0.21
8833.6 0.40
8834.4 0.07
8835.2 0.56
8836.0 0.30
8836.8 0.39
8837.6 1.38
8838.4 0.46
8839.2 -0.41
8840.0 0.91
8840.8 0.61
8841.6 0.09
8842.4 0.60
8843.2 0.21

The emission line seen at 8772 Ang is [O II] 3727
